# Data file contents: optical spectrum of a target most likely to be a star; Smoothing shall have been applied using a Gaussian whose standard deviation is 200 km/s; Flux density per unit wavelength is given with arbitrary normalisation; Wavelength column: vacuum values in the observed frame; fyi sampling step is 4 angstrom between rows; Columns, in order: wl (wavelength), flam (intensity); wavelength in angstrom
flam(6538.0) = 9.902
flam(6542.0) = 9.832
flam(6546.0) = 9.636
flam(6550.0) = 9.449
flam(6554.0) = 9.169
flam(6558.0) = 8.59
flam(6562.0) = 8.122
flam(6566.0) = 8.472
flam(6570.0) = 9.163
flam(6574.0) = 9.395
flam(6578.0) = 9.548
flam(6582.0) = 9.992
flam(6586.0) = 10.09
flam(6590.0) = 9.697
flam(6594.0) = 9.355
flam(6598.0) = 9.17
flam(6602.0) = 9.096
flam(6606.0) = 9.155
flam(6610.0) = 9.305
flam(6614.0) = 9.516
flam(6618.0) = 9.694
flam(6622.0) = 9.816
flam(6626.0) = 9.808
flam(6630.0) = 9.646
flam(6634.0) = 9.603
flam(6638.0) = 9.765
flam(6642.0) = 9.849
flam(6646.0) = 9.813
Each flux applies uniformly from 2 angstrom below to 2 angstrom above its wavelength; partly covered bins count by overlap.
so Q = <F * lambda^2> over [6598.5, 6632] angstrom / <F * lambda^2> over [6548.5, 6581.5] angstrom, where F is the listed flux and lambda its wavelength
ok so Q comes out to 1.1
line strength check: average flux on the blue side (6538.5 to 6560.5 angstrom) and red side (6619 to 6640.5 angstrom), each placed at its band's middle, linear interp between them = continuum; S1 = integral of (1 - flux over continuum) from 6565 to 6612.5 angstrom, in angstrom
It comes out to 0.71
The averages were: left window 9.35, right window 9.73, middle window 9.39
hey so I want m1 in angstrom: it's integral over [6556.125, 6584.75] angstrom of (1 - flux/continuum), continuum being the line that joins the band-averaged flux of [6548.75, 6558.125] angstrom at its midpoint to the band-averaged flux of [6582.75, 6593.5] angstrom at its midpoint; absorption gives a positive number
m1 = 1.3 angstrom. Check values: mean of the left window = 9.13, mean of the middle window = 9.07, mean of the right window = 9.83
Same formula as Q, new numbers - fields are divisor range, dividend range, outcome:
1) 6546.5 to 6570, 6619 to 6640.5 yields 1.12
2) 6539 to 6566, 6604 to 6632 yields 1.07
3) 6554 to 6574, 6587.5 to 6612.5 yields 1.08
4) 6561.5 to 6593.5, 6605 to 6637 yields 1.04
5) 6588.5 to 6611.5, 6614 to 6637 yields 1.05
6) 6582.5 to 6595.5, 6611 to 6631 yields 1.00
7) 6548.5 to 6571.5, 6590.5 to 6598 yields 1.08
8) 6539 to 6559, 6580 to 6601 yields 1.04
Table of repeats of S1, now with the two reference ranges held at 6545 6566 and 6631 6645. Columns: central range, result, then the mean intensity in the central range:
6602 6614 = 0.23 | 9.26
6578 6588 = -0.82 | 9.94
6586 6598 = -0.37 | 9.56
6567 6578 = -0.21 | 9.25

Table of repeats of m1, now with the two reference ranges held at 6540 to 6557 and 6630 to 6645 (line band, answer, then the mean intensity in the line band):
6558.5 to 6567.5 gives 1.11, 8.34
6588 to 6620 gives 0.86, 9.37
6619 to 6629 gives -0.10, 9.78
